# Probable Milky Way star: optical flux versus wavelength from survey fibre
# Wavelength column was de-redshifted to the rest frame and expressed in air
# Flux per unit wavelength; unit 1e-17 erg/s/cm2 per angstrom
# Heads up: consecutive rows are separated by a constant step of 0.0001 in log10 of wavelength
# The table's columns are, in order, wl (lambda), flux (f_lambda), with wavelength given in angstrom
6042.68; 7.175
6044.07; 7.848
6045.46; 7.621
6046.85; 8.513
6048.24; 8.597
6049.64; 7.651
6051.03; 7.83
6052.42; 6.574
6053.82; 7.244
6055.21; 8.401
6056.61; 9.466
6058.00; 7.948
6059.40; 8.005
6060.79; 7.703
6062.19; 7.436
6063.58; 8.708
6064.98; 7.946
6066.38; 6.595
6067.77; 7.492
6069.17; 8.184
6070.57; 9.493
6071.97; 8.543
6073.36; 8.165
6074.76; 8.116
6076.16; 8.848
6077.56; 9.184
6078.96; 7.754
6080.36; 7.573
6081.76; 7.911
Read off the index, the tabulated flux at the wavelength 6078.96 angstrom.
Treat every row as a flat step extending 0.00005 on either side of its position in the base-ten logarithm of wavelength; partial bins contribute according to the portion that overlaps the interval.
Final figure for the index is 7.754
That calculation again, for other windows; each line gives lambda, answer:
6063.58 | 8.708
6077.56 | 9.184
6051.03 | 7.83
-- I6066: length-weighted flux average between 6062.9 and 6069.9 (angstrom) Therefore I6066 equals 7.78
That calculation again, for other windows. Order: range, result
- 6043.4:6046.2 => 7.76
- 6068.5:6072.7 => 8.75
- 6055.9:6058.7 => 8.7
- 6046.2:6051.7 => 8.14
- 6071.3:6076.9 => 8.43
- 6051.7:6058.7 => 7.92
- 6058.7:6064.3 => 7.96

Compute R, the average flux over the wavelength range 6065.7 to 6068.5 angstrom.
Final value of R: 7.07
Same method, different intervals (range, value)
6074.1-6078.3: 8.71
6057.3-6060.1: 7.99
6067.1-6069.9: 7.84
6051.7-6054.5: 6.91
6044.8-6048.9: 8.26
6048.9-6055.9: 7.54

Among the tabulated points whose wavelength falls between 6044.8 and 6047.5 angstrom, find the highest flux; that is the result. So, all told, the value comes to 8.513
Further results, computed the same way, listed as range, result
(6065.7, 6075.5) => 9.493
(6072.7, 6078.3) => 9.184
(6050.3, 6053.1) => 7.83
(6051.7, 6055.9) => 8.401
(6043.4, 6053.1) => 8.597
